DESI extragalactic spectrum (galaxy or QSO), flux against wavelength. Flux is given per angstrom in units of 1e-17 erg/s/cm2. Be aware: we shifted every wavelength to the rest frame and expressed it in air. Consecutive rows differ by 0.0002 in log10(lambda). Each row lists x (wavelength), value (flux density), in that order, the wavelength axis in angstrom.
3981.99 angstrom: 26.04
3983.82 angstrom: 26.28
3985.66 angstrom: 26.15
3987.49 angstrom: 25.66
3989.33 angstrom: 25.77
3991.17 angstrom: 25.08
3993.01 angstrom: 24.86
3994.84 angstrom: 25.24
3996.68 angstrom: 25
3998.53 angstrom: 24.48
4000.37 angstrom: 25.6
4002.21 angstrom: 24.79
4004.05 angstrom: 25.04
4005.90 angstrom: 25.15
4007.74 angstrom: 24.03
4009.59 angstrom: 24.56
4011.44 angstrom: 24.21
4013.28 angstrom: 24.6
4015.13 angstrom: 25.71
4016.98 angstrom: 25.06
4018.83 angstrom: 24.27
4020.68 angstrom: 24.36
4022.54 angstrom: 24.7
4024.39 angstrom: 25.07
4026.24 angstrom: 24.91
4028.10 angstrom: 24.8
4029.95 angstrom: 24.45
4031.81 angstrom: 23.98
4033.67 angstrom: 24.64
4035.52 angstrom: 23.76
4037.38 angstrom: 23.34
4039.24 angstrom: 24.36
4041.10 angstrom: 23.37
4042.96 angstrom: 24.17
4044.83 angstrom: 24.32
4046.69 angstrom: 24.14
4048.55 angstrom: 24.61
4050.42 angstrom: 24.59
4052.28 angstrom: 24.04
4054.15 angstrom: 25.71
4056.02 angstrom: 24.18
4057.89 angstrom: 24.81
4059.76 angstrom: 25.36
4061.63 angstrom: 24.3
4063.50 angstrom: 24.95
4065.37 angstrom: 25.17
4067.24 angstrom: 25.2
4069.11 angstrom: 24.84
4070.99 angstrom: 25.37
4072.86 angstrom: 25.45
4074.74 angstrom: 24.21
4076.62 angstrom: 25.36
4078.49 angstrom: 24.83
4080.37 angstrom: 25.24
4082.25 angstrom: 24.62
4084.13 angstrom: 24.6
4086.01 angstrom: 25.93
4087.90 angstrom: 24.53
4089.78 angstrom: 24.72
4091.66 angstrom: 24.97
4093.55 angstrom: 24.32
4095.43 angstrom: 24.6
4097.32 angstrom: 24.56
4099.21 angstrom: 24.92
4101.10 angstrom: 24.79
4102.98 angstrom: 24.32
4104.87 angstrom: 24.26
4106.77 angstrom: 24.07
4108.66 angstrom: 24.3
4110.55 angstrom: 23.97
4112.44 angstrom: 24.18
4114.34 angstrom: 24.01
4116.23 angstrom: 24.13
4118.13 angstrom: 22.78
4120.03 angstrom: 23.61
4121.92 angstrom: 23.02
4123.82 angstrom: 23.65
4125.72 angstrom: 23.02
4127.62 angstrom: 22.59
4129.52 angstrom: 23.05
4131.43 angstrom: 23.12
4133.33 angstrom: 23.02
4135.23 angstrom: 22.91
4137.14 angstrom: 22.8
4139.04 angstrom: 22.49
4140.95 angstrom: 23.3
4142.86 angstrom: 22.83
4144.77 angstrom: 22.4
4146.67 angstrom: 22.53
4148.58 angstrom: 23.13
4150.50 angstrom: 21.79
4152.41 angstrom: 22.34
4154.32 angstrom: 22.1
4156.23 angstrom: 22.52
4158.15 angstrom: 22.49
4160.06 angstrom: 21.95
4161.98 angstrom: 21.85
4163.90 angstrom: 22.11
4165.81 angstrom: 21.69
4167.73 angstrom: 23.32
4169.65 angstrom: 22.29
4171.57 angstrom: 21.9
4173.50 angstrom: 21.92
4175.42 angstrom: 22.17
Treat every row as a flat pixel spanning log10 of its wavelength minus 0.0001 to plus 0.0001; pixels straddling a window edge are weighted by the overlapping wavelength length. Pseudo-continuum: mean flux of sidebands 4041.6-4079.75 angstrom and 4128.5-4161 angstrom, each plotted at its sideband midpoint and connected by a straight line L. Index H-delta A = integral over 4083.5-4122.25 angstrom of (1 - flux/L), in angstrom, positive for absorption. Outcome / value -1.0 angstrom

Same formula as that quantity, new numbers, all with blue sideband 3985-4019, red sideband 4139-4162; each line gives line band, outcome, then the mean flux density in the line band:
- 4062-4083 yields -1.1 angstrom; 25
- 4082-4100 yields -1.0 angstrom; 24.8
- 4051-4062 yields -0.3 angstrom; 24.7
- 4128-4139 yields -0.1 angstrom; 22.9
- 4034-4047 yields 0.2 angstrom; 24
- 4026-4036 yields 0.0 angstrom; 24.4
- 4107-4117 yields -0.4 angstrom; 24.1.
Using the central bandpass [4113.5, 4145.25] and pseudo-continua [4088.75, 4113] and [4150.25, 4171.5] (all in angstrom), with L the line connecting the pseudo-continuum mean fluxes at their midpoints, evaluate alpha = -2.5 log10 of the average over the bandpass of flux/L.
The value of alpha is 0.01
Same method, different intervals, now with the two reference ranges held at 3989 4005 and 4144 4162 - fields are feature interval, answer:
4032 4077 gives -0.02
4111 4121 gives -0.04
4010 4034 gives 0.00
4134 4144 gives -0.01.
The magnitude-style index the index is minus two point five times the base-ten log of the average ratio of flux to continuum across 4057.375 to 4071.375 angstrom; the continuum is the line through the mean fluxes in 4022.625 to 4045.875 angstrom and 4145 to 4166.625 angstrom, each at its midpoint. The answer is -0.05 mag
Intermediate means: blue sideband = 24.3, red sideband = 22.2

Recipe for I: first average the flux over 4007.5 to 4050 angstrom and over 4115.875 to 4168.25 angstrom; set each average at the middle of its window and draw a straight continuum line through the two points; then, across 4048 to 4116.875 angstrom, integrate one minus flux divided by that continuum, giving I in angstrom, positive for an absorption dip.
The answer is -3.2 angstrom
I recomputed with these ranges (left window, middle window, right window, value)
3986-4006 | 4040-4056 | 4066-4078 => 0.48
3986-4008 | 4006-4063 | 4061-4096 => 1.22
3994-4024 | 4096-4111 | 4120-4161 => -0.71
